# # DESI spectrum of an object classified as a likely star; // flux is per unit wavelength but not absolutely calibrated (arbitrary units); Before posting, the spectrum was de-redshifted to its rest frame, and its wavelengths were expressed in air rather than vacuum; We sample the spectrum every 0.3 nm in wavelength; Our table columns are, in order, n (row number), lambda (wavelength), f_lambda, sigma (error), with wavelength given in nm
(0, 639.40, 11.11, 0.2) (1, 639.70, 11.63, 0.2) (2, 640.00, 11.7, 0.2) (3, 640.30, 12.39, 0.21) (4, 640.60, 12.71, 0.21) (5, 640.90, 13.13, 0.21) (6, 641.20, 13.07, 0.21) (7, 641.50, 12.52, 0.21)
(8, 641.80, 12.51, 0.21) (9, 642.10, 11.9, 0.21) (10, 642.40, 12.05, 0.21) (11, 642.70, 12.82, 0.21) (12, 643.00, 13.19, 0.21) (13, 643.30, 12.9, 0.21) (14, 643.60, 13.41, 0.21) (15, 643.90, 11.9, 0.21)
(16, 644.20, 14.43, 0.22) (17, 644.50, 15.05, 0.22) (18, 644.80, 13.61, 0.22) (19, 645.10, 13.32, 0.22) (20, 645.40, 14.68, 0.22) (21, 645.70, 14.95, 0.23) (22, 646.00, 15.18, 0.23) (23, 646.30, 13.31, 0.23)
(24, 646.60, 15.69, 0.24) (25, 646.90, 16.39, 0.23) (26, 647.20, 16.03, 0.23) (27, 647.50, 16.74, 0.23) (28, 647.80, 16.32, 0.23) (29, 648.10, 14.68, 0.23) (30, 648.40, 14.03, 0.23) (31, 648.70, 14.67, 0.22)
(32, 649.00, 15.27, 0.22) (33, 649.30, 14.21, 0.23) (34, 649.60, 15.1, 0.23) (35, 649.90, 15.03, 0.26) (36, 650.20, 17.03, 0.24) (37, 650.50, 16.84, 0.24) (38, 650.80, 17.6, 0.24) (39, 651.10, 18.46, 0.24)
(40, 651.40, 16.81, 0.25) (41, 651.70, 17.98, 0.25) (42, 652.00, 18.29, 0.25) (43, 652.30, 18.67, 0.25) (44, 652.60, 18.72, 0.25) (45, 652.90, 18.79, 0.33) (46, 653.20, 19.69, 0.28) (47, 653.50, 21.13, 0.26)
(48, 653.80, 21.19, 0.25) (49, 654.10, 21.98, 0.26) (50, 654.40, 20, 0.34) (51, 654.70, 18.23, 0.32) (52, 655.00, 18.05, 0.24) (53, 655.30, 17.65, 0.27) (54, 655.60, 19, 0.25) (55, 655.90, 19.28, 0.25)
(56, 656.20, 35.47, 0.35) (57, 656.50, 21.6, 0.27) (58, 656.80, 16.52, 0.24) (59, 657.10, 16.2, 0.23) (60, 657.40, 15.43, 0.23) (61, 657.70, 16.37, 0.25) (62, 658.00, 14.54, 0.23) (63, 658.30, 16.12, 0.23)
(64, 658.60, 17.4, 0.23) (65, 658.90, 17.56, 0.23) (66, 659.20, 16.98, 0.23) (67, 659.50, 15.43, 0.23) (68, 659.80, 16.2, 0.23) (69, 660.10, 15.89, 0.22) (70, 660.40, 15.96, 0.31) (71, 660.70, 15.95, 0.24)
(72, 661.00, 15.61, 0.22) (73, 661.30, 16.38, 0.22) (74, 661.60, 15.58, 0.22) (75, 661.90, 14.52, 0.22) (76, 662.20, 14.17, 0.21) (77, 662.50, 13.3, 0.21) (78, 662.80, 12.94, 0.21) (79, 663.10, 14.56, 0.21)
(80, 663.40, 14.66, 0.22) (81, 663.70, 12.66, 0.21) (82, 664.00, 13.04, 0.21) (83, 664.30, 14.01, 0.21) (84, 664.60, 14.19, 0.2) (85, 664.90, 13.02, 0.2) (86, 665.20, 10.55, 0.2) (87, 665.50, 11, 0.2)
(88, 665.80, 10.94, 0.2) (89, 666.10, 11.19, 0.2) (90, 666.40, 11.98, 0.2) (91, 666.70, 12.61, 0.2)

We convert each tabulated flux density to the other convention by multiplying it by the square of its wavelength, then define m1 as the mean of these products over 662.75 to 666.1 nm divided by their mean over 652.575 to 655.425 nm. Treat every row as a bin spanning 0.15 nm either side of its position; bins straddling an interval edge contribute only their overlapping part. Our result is 0.7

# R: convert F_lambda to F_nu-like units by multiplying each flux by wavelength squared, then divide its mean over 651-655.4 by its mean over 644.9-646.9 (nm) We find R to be 1.3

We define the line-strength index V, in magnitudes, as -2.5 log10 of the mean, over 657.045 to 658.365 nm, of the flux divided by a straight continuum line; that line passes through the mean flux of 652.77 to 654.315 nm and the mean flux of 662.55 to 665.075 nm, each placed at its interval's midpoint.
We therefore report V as 0.13 mag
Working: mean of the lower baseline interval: 20.6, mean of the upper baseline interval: 13.6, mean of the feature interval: 15.7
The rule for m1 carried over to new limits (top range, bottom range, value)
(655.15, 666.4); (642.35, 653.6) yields 1.04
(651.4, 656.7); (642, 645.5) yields 1.57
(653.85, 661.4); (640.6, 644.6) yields 1.46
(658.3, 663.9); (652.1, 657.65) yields 0.79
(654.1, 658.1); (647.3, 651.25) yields 1.24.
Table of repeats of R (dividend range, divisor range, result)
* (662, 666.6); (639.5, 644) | 1.10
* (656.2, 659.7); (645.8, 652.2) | 1.13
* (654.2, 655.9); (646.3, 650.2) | 1.25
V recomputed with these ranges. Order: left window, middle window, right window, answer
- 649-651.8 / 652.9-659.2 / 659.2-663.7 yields -0.209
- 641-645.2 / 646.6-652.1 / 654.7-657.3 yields 0.024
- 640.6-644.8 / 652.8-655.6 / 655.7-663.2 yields -0.247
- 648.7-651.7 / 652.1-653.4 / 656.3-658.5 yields -0.150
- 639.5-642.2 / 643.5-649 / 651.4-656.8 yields 0.058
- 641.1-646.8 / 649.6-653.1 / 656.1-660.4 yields -0.122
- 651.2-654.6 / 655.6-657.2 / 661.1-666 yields -0.238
